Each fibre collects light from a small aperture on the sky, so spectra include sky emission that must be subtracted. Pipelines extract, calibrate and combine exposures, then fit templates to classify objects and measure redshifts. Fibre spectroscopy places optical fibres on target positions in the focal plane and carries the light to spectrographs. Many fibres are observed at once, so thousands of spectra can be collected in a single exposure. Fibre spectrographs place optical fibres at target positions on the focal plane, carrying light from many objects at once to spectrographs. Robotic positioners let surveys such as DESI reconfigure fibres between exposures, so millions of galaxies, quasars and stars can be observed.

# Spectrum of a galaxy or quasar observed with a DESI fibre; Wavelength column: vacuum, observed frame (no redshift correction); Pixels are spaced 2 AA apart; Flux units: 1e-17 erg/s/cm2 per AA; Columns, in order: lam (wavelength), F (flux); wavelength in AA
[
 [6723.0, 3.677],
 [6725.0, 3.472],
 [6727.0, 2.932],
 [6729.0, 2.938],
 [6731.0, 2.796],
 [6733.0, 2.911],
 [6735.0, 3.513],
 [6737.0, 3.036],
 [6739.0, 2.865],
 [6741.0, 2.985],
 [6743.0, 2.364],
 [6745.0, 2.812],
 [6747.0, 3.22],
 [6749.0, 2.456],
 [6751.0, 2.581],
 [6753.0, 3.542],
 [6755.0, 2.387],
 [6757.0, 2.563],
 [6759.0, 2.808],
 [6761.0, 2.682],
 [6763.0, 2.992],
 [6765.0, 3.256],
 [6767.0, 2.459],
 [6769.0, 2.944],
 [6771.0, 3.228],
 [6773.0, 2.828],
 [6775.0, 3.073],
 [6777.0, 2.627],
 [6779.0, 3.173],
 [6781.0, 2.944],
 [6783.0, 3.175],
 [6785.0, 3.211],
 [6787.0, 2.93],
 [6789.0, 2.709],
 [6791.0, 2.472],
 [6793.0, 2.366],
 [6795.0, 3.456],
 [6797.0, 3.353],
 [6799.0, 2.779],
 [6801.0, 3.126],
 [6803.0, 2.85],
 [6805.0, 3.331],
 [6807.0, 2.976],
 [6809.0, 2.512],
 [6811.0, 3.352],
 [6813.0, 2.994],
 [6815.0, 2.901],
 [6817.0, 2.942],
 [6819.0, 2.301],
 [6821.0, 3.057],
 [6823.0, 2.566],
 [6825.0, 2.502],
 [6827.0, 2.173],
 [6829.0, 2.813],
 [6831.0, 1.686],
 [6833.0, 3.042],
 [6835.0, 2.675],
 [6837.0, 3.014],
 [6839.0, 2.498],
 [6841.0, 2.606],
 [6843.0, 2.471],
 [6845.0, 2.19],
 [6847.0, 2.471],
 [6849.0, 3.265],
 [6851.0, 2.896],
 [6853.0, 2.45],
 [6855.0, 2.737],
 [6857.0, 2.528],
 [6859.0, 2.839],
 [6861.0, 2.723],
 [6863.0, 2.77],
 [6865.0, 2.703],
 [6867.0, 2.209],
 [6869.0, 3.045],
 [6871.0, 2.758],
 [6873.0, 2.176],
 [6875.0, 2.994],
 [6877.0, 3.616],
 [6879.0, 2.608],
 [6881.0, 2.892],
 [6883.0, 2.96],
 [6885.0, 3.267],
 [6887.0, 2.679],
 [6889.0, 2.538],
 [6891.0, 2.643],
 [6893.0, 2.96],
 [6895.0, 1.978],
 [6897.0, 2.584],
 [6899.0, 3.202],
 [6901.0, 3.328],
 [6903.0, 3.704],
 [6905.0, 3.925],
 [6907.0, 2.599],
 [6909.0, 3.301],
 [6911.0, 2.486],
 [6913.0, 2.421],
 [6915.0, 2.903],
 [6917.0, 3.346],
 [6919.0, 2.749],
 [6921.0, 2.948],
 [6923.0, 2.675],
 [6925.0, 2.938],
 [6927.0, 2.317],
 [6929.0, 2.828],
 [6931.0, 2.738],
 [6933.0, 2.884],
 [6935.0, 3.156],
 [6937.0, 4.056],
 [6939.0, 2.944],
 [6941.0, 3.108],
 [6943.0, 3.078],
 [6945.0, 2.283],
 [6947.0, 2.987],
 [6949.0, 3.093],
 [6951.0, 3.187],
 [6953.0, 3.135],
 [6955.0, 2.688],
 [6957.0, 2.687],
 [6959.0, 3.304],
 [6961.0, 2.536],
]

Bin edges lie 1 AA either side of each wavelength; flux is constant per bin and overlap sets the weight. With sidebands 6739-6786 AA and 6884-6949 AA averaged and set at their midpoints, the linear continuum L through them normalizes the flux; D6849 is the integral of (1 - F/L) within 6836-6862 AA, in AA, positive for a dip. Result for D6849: 2.1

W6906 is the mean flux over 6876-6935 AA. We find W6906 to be 2.9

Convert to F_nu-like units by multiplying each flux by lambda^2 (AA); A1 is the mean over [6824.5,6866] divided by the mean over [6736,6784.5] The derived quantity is 0.9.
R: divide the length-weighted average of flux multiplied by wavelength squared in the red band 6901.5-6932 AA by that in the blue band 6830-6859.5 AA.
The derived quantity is 1.1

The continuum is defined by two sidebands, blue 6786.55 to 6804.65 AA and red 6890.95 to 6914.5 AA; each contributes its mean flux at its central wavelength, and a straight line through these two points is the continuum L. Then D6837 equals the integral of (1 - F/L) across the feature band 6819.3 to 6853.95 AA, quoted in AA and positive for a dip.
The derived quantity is 3.7 AA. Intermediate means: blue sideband 2.91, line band 2.6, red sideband 2.94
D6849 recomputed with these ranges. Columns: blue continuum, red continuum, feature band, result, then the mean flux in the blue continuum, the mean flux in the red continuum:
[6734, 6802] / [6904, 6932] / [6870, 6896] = 0.94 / 2.91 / 2.87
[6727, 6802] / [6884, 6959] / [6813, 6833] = 2.20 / 2.91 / 2.93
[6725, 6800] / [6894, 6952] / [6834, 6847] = 1.62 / 2.91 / 2.96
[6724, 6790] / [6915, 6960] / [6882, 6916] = 0.47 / 2.92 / 2.96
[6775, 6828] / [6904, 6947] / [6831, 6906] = 3.03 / 2.88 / 2.94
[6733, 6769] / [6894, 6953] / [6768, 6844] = 1.49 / 2.86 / 2.96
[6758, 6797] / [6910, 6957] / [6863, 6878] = 0.66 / 2.92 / 2.91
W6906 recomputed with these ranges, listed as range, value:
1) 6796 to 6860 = 2.75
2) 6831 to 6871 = 2.67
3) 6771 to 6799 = 2.95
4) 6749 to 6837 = 2.84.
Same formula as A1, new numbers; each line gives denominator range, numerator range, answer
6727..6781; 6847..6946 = 1.04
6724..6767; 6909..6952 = 1.06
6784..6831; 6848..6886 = 1.01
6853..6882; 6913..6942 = 1.09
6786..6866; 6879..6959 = 1.09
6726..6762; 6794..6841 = 1.01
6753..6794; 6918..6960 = 1.08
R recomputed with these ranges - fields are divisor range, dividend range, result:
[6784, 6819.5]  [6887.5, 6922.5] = 1.02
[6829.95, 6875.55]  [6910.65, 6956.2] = 1.13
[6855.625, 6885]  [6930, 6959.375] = 1.10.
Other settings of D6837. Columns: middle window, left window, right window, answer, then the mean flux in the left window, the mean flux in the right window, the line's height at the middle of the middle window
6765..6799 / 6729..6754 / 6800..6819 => 0.1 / 2.92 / 2.96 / 2.95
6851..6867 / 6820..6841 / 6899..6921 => 0.6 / 2.6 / 3.08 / 2.77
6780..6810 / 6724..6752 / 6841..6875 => -1.7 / 2.92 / 2.65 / 2.79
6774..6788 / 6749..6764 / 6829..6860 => -1.5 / 2.77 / 2.63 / 2.73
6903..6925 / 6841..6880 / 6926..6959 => -0.8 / 2.71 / 2.96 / 2.87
